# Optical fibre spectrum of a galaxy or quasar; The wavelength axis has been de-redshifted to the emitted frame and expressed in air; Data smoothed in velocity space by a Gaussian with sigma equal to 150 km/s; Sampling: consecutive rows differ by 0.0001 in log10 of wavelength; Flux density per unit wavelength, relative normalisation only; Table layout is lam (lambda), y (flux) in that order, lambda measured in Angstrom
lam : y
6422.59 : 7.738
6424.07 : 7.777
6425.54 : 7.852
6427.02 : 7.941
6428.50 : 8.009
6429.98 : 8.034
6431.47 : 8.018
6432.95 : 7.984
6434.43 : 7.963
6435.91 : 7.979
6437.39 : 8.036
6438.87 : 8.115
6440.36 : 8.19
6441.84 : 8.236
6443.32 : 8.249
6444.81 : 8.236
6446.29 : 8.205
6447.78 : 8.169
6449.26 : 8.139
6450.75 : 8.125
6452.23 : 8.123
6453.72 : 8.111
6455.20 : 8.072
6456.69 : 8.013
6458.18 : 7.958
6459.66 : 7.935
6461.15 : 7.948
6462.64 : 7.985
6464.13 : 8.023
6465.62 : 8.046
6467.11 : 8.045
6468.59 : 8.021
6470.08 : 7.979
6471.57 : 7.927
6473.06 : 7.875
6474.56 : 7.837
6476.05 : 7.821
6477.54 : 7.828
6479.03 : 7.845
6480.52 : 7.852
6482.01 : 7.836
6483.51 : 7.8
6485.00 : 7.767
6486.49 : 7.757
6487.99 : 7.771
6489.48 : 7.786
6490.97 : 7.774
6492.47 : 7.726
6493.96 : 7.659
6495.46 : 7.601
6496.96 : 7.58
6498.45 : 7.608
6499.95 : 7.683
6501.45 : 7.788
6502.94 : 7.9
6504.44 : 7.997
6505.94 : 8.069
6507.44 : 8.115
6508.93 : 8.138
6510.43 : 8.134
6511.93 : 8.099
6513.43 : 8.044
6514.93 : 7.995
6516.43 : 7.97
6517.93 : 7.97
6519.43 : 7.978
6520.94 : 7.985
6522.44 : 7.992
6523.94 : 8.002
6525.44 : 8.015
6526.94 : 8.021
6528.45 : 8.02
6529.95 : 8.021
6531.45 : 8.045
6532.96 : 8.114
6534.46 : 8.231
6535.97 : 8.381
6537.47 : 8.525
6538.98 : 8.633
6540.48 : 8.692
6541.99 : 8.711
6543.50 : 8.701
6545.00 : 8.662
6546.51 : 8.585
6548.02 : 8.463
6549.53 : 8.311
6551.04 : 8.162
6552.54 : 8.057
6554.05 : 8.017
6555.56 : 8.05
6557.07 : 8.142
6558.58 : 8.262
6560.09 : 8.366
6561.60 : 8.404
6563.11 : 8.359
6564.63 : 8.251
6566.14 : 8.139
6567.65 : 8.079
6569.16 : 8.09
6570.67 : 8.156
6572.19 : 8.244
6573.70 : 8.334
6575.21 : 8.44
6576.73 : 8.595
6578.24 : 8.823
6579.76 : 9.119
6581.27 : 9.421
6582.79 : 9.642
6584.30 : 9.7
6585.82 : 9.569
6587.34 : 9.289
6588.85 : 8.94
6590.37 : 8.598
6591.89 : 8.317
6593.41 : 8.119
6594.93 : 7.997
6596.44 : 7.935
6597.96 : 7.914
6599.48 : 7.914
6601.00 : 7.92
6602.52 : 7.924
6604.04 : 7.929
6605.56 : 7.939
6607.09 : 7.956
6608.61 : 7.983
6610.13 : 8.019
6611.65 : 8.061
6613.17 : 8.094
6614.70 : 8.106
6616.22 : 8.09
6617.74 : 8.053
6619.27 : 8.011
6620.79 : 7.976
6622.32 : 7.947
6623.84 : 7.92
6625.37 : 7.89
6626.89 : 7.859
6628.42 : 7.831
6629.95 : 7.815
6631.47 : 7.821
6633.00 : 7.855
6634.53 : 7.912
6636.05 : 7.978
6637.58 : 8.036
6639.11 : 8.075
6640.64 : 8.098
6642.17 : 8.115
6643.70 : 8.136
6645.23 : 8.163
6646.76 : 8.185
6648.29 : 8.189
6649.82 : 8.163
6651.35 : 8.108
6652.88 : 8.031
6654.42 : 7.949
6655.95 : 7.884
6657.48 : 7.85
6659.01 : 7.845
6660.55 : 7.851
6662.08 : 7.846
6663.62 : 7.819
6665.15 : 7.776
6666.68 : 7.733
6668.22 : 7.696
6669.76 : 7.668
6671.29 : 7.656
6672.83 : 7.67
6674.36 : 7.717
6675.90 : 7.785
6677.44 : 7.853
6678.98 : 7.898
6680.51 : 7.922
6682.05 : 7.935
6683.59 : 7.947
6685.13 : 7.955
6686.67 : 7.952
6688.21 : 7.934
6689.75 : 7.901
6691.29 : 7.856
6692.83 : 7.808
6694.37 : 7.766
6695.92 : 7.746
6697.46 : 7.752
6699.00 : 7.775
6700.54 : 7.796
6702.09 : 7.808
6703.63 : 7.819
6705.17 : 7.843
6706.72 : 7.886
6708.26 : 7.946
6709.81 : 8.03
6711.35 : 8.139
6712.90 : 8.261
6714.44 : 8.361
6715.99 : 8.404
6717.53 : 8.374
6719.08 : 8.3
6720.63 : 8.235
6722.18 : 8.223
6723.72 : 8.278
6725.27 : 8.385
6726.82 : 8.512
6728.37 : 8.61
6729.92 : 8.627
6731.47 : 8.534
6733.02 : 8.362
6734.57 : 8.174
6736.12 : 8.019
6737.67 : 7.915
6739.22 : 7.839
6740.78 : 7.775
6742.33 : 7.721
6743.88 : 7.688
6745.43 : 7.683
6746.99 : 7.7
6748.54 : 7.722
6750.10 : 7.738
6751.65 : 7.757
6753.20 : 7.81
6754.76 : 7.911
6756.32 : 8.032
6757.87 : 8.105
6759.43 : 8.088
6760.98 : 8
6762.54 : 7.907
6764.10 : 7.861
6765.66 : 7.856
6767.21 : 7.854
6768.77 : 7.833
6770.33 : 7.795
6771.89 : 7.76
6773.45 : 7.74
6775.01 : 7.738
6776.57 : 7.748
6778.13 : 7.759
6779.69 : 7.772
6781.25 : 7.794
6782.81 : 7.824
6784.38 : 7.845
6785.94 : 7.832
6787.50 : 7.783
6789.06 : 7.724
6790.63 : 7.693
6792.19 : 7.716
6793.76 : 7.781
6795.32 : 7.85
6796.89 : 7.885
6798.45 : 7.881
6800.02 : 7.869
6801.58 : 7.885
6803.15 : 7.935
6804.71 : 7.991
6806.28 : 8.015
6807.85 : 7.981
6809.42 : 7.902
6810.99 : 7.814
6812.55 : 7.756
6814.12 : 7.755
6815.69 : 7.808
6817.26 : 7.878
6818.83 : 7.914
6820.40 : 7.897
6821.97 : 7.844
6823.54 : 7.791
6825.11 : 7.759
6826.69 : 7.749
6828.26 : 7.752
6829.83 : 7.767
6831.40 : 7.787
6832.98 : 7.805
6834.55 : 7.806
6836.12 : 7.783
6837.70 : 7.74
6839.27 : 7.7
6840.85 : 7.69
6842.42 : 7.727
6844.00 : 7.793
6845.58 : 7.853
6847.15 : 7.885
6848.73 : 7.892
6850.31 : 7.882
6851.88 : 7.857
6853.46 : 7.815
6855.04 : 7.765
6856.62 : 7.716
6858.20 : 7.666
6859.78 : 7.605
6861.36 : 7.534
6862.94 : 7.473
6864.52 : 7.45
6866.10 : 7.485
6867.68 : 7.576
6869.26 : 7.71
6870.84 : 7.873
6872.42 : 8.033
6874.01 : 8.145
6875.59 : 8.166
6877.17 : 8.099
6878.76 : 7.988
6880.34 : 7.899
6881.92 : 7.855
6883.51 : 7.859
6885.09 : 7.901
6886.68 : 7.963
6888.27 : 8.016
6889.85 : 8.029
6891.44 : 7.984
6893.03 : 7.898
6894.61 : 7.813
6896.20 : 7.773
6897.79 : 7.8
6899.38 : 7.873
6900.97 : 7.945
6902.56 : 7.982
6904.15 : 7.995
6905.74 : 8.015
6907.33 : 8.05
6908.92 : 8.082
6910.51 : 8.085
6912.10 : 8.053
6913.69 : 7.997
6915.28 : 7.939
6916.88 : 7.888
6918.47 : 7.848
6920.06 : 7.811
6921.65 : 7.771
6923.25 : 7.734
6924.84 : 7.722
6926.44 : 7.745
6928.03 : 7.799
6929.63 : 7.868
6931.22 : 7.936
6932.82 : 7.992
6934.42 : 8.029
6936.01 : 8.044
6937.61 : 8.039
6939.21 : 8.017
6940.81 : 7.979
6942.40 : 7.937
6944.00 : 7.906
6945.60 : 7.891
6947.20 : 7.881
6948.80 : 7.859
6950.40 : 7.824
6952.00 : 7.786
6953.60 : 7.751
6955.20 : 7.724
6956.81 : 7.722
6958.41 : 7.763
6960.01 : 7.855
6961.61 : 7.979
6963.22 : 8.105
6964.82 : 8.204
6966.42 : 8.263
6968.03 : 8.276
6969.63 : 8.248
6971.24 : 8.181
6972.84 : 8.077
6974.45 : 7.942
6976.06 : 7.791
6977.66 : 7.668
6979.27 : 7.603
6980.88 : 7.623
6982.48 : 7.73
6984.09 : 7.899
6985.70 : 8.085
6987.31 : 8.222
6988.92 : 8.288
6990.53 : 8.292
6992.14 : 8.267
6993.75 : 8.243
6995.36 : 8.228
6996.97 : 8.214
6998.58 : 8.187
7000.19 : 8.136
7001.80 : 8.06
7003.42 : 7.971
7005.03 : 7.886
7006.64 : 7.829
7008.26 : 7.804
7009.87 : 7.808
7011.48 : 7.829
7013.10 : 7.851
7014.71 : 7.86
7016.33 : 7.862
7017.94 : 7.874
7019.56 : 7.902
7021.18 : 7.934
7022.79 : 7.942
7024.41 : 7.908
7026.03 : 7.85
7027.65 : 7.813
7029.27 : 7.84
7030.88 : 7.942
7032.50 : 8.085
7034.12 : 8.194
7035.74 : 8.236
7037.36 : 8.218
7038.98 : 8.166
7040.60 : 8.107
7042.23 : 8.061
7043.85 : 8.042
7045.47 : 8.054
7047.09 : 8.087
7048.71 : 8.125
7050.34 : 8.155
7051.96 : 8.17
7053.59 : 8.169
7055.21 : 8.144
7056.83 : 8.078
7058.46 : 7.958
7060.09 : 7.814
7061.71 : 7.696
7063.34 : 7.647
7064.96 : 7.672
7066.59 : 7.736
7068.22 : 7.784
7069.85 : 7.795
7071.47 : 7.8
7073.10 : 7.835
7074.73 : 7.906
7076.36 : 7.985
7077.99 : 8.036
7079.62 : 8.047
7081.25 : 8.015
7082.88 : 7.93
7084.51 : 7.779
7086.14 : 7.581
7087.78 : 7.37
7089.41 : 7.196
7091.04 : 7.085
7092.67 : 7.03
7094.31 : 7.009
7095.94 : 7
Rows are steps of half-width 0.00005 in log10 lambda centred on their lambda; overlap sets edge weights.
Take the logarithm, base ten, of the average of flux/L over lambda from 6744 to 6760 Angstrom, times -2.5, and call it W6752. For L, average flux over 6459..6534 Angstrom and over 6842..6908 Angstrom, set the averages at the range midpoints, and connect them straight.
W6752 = 0.00 mag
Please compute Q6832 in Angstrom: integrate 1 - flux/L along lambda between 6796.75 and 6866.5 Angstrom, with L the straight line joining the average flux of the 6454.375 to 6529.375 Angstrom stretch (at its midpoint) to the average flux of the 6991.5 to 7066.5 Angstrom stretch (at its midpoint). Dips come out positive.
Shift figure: 1.5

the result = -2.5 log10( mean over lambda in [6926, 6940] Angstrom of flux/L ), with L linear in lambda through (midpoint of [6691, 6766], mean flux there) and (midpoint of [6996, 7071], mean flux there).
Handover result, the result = 0.01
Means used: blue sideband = 8.02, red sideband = 7.97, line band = 7.95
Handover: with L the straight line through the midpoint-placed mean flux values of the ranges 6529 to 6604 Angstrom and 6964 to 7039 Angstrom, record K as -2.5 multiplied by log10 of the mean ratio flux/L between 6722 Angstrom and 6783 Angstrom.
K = 0.04 mag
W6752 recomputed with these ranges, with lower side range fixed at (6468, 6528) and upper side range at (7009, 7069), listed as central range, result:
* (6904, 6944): 0.00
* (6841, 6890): 0.02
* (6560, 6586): -0.10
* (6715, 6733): -0.06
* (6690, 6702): 0.02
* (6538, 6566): -0.06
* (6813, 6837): 0.02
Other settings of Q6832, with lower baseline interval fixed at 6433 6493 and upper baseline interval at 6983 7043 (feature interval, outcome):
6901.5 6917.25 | 0.01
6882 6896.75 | 0.18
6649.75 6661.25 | 0.07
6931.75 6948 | 0.09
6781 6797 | 0.43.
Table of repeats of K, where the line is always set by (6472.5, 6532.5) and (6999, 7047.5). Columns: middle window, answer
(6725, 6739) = -0.05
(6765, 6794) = 0.02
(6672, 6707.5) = 0.01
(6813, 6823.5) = 0.01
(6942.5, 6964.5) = 0.01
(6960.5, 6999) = -0.01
